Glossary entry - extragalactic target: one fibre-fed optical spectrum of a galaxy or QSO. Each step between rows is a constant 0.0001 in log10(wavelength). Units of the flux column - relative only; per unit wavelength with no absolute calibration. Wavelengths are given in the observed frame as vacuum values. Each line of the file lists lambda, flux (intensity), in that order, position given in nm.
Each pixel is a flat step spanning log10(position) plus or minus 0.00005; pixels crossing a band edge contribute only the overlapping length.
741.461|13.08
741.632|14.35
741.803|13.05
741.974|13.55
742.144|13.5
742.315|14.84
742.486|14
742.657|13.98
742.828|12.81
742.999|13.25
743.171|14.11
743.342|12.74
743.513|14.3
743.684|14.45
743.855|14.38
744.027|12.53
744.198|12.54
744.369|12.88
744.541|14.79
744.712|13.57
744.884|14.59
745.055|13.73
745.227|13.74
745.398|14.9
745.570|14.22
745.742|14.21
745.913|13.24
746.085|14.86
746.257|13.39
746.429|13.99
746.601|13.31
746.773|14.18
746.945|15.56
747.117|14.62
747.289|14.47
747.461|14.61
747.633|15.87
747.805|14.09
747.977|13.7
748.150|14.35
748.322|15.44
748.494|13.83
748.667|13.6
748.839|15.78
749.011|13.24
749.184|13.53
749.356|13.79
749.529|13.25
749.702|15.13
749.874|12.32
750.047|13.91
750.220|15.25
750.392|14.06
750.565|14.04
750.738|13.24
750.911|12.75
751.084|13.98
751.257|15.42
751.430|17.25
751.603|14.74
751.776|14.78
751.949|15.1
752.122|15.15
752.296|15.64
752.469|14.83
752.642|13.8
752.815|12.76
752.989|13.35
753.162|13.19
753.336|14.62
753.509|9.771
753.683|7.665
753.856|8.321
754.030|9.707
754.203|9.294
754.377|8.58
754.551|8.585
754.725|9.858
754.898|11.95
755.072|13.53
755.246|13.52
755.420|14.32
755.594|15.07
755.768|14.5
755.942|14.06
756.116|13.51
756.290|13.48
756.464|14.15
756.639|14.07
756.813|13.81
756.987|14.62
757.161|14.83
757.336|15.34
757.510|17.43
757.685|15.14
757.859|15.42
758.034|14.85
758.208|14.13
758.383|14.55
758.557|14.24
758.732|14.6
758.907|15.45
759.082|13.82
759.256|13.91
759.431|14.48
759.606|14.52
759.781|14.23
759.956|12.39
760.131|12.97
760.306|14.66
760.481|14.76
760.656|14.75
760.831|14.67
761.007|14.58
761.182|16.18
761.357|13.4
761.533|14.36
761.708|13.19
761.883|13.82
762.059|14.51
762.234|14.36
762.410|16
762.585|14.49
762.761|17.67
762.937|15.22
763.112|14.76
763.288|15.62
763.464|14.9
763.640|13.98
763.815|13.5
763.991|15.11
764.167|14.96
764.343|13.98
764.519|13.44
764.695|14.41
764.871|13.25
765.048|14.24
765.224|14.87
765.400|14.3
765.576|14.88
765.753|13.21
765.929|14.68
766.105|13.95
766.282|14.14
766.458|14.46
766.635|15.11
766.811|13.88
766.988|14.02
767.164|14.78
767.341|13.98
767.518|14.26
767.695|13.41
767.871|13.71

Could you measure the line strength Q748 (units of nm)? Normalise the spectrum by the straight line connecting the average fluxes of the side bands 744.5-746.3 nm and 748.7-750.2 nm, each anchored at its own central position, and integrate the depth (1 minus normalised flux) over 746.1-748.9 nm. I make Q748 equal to -0.08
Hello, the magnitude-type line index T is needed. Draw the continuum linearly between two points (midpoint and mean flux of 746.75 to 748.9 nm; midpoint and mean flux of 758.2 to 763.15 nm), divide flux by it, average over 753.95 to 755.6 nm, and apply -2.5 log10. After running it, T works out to 0.28 mag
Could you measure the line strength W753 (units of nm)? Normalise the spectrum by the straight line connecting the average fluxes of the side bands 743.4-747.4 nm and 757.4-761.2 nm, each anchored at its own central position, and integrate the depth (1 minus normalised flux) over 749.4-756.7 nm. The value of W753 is 0.60 nm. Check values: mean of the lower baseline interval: 14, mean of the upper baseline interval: 14.6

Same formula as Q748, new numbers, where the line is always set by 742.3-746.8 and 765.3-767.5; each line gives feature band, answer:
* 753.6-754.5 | 0.34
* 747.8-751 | -0.01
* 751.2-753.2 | -0.10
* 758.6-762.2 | -0.03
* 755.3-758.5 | -0.12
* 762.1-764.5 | -0.12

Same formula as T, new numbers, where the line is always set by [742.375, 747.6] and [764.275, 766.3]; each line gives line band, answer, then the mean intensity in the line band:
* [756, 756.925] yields 0.016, 13.8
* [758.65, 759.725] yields -0.030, 14.5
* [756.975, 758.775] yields -0.074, 15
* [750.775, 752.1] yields -0.061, 14.8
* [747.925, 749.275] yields -0.016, 14.2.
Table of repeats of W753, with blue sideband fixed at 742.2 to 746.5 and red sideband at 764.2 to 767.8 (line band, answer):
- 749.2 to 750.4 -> 0.00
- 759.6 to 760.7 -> 0.01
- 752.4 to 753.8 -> 0.16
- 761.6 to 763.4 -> -0.11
